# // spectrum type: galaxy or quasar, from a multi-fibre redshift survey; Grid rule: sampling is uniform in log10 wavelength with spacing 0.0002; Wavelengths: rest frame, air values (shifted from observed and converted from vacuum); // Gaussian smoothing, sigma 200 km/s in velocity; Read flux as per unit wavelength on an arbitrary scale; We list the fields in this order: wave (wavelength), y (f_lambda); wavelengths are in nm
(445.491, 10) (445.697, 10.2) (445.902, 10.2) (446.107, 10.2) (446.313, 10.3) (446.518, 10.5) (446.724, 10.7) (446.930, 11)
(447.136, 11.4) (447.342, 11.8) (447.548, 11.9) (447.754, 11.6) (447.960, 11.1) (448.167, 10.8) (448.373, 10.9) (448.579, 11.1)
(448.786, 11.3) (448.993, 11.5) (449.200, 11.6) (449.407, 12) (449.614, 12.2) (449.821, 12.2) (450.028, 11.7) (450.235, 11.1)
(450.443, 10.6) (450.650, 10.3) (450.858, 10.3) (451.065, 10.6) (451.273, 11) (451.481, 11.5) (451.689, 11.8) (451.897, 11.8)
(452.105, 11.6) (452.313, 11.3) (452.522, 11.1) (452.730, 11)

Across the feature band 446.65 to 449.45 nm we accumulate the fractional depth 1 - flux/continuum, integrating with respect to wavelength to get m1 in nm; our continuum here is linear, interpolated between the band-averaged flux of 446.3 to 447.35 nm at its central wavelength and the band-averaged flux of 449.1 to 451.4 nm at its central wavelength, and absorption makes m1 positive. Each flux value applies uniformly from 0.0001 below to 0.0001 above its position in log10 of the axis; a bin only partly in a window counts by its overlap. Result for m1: -0.073 nm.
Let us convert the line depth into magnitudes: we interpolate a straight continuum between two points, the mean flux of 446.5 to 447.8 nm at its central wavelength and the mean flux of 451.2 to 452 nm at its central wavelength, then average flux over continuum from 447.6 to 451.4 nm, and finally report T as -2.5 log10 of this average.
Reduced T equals 0.02 mag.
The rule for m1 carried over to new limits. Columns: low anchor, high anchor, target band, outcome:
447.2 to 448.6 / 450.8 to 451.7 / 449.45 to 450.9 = -0.021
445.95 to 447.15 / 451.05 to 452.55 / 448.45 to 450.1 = -0.101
